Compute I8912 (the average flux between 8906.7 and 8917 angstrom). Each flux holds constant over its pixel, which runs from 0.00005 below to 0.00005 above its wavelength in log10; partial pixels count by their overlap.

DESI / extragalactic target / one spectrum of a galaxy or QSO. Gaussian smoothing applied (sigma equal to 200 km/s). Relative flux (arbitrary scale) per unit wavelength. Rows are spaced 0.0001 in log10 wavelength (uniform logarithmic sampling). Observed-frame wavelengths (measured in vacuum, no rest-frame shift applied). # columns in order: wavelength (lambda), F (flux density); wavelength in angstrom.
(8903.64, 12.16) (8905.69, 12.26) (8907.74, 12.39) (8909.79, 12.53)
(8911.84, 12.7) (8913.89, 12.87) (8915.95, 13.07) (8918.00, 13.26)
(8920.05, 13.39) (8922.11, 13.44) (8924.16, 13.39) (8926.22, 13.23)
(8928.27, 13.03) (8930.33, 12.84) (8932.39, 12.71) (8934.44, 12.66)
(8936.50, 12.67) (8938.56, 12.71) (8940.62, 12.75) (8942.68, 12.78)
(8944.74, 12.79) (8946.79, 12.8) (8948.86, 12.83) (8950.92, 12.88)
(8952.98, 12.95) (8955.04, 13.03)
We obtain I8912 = 12.7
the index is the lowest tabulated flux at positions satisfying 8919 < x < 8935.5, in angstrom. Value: 12.66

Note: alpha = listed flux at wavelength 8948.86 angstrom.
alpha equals 12.83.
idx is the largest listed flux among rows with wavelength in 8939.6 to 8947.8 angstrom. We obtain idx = 12.8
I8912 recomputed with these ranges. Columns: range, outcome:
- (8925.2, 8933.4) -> 12.9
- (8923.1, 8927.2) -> 13.3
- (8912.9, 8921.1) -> 13.1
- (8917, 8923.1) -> 13.4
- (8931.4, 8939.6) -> 12.7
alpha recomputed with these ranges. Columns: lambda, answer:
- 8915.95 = 13.07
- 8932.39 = 12.71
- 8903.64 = 12.16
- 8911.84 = 12.7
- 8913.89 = 12.87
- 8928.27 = 13.03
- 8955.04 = 13.03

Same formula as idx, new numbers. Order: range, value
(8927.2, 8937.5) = 13.03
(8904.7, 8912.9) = 12.7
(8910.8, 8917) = 13.07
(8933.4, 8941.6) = 12.75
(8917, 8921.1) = 13.39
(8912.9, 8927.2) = 13.44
